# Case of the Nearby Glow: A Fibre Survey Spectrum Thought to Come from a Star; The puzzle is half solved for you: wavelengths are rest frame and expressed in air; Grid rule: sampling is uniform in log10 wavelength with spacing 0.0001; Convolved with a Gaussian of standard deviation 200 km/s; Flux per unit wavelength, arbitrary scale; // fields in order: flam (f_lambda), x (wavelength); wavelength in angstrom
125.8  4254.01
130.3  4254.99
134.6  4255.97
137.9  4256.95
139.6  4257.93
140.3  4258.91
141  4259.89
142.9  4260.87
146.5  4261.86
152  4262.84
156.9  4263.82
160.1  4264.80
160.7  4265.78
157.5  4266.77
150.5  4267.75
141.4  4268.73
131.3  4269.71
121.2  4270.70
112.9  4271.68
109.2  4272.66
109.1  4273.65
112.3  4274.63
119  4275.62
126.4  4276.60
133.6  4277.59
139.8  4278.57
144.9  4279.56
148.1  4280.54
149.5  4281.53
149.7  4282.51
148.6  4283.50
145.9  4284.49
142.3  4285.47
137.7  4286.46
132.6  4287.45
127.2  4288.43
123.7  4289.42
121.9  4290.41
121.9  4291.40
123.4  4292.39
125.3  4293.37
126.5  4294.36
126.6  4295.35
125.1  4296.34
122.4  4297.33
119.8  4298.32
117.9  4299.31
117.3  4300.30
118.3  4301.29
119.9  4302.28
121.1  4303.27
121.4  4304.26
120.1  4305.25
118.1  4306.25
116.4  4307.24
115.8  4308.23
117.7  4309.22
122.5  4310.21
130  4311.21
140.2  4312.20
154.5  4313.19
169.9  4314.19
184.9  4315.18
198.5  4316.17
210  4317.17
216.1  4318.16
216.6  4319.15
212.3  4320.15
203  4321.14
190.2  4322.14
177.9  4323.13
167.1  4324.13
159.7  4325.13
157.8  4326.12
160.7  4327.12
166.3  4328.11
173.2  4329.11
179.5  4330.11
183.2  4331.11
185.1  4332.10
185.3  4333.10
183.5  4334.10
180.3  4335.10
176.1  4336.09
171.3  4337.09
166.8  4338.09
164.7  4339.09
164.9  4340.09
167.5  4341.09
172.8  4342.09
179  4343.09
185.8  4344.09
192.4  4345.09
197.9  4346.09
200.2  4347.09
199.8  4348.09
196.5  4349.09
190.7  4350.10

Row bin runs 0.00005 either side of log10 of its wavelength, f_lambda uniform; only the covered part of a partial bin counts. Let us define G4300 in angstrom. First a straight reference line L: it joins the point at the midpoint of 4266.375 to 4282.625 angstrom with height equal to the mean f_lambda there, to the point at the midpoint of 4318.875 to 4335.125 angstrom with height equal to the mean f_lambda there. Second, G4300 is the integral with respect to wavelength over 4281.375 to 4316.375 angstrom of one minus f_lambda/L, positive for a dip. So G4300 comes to 5.1 angstrom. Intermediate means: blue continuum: 132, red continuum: 181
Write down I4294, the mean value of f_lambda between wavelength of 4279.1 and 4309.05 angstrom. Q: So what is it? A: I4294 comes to 128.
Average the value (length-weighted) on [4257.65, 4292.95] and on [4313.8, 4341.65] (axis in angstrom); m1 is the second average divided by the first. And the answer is 1.33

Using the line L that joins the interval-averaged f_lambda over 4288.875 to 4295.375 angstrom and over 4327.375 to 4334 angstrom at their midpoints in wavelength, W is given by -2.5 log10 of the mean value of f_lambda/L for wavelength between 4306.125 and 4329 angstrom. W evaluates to -0.04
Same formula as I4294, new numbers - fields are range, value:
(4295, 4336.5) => 157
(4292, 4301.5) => 122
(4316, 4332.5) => 185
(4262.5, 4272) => 145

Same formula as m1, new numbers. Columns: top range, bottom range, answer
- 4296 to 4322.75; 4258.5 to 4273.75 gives 1.06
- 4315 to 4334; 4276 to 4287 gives 1.31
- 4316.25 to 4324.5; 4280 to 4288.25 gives 1.39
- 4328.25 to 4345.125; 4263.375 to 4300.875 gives 1.33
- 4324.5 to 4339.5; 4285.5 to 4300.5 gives 1.38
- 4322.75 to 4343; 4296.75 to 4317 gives 1.29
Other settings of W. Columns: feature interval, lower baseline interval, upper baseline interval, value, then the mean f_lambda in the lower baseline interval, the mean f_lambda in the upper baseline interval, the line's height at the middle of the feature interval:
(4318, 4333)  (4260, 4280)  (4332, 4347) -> -0.078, 136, 179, 170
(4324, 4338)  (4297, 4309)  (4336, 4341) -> -0.105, 119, 168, 158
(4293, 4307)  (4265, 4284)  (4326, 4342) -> 0.242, 135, 173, 152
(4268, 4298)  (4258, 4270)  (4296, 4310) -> 0.032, 148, 119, 134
